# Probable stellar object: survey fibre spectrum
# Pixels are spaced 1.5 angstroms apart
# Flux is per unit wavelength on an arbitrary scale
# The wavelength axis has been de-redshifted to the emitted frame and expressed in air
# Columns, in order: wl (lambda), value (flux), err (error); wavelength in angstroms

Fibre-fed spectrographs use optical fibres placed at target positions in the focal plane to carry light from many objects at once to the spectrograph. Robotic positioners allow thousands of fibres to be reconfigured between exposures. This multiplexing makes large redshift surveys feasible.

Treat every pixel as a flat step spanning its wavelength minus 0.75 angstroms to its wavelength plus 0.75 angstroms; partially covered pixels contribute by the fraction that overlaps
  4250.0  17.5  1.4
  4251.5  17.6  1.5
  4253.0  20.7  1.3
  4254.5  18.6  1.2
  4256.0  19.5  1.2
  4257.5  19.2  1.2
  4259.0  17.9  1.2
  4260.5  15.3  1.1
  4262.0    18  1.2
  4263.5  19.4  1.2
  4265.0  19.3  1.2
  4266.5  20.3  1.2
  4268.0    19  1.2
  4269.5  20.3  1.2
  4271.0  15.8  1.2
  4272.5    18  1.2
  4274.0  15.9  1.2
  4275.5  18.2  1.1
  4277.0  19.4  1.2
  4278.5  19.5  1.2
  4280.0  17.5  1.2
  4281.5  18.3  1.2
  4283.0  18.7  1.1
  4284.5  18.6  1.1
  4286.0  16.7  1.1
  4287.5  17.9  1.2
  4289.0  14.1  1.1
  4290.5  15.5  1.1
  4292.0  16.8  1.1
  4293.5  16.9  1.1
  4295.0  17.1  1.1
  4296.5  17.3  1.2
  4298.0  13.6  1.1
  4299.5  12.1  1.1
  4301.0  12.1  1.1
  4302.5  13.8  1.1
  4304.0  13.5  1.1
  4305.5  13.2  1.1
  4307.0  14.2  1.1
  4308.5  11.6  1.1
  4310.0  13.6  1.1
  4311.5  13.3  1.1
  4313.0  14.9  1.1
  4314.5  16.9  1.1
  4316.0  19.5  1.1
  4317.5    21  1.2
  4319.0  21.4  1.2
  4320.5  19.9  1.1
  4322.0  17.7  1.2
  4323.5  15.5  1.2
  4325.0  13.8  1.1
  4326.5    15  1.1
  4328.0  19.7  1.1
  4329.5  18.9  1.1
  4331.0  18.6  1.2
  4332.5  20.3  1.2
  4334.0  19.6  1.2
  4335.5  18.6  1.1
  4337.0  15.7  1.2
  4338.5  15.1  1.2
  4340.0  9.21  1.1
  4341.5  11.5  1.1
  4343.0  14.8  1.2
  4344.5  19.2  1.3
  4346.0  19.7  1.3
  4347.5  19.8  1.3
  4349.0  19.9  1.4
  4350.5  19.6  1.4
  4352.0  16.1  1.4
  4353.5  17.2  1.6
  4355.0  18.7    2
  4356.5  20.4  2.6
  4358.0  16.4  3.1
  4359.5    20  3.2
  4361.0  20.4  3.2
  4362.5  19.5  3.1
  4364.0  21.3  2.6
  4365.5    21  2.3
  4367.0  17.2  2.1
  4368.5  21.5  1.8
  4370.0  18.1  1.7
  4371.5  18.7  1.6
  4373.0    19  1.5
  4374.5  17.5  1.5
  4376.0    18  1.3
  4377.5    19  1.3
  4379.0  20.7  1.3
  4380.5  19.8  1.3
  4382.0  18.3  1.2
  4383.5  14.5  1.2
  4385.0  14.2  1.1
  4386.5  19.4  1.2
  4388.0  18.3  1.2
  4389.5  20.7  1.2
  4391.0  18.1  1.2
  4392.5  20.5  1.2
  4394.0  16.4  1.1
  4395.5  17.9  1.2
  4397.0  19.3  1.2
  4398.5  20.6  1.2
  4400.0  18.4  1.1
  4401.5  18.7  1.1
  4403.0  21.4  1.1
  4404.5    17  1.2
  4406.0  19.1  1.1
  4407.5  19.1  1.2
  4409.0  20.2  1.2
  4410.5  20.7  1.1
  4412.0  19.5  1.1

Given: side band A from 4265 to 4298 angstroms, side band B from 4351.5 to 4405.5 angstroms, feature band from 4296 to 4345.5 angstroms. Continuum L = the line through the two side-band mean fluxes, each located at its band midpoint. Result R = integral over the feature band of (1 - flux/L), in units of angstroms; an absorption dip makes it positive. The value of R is 5.9 angstroms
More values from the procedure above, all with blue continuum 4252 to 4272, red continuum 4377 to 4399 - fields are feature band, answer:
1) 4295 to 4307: 3.04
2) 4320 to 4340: 1.46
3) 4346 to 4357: -0.17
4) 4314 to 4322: -0.45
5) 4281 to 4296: 1.29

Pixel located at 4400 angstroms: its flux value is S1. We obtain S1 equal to 18.4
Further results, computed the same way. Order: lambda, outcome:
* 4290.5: 15.5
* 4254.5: 18.6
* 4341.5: 11.5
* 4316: 19.5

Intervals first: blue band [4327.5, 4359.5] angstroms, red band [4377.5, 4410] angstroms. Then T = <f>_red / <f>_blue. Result 1.06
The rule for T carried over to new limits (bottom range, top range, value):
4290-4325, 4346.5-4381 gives 1.22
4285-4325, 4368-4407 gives 1.18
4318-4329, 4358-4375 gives 1.10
